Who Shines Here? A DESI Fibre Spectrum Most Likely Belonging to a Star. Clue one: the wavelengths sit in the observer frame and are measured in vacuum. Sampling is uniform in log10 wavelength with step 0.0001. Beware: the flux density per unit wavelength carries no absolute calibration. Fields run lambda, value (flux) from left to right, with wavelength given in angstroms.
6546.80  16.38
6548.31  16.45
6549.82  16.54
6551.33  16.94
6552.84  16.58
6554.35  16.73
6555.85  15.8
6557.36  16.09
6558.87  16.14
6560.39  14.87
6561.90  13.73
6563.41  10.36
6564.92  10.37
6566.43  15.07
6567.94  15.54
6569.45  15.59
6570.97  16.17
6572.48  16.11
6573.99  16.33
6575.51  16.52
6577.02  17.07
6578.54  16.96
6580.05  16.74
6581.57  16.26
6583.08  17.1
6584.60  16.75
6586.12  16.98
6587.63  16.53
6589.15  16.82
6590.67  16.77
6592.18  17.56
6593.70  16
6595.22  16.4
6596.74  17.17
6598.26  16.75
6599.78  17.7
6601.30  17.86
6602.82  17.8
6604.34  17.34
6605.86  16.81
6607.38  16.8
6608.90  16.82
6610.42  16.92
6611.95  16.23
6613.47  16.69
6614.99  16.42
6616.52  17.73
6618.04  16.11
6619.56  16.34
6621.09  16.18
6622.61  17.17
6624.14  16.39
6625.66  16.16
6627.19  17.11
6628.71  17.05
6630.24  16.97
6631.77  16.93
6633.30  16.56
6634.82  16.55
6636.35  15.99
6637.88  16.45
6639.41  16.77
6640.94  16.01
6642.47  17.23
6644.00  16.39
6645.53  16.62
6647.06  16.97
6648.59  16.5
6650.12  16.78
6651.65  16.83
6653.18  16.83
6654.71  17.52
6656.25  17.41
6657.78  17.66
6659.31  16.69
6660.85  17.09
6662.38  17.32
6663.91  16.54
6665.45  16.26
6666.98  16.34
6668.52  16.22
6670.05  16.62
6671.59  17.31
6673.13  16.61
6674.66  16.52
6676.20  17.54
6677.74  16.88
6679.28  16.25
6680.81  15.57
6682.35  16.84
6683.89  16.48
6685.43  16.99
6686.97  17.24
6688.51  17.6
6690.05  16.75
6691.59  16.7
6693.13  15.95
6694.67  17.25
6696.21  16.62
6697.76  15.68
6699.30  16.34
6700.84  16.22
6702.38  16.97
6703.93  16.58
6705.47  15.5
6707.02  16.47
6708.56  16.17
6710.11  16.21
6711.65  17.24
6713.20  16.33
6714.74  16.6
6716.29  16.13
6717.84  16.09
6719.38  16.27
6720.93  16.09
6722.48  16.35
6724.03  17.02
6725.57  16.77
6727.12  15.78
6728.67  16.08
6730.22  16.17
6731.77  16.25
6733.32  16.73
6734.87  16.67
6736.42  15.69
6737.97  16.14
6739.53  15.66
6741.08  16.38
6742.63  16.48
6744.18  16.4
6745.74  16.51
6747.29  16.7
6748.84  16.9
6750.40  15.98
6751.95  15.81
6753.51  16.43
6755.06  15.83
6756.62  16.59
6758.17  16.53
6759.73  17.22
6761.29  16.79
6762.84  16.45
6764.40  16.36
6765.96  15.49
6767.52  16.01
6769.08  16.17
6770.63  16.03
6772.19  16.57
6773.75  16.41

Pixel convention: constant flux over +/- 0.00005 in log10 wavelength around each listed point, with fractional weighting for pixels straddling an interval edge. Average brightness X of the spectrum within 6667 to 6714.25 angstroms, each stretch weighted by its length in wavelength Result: 16.6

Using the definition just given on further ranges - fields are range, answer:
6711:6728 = 16.4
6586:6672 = 16.8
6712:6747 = 16.3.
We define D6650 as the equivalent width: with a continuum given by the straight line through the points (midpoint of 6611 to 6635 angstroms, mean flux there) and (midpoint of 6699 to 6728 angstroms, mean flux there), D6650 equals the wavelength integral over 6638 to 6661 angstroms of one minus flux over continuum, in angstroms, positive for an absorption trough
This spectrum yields -0.4 angstroms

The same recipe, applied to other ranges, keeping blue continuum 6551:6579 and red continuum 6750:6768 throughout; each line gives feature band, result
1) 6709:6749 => -0.50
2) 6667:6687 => -0.95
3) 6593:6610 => -1.63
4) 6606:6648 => -2.62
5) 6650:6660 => -0.84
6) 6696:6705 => -0.19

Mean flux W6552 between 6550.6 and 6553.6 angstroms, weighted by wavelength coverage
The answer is 16.7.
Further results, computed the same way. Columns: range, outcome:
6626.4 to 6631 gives 17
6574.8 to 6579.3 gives 16.9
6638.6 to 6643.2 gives 16.7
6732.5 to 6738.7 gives 16.3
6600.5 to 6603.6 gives 17.8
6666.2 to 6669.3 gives 16.3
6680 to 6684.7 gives 16.3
